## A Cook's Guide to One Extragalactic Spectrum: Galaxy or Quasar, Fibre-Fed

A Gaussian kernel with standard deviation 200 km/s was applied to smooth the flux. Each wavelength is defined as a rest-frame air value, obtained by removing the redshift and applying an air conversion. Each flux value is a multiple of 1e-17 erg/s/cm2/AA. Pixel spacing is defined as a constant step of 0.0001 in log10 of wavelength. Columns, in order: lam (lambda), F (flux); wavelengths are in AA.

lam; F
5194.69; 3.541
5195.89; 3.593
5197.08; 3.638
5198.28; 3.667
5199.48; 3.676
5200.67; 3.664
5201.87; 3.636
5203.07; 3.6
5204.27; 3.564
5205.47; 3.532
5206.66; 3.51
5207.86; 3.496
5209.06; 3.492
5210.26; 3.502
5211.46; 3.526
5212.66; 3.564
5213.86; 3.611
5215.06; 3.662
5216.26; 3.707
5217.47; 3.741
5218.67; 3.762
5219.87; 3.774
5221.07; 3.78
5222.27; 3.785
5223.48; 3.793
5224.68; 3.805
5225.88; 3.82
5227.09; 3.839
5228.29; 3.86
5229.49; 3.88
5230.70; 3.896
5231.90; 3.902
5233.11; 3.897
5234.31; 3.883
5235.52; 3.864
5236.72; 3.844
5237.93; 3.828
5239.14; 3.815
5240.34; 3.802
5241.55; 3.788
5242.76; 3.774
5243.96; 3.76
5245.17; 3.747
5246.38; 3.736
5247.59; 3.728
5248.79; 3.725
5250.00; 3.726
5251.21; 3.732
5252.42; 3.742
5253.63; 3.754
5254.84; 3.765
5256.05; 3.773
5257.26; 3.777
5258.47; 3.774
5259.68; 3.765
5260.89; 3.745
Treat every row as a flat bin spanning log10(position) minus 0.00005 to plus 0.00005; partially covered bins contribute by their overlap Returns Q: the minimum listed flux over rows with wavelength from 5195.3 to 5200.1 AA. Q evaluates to 3.593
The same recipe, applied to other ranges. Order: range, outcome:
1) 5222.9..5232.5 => 3.793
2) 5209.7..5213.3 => 3.502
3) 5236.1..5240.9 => 3.802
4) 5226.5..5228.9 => 3.839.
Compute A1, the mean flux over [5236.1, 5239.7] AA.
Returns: 3.83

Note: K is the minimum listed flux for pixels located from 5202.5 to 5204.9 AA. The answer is 3.564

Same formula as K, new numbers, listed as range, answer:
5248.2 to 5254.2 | 3.725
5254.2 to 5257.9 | 3.765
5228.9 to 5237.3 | 3.844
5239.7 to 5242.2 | 3.788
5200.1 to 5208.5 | 3.496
